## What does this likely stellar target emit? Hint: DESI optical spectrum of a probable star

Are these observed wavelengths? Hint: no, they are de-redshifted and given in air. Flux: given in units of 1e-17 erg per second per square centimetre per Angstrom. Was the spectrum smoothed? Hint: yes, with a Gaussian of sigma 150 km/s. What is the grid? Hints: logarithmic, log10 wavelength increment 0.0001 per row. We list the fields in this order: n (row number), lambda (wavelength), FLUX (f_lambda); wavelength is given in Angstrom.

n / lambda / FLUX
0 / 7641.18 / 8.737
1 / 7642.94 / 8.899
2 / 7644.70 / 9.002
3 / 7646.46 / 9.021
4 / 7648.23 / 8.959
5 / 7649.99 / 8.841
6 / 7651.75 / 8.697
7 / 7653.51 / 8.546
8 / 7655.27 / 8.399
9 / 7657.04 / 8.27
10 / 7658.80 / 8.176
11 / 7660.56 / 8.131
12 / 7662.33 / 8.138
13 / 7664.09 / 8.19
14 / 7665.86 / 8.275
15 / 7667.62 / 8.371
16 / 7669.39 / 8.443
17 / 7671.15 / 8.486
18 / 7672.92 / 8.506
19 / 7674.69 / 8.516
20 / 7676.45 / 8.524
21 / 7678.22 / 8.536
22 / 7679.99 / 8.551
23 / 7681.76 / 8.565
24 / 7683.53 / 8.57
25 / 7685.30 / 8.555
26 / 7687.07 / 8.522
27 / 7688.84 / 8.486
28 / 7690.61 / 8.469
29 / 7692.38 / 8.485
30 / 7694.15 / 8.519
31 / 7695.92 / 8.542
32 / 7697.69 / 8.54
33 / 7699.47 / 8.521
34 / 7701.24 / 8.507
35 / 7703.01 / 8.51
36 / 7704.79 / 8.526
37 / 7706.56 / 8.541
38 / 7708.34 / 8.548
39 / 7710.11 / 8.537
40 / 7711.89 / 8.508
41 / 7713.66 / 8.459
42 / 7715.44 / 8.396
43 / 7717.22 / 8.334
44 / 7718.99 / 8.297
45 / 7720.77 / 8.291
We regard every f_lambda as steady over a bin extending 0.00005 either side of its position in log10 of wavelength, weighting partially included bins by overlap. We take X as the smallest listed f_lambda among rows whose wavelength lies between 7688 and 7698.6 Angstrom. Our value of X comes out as 8.469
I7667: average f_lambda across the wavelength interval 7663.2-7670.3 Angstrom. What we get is 8.33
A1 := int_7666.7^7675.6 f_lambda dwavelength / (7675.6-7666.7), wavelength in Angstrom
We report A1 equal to 8.47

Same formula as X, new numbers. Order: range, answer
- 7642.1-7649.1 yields 8.899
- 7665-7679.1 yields 8.275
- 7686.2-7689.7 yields 8.486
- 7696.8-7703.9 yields 8.507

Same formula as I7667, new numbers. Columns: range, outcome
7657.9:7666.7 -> 8.18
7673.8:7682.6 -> 8.54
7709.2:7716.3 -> 8.48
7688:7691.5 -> 8.48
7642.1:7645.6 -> 8.95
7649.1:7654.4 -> 8.71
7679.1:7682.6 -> 8.55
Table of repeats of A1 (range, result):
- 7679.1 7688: 8.55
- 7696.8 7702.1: 8.52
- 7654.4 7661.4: 8.24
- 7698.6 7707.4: 8.53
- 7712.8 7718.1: 8.39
